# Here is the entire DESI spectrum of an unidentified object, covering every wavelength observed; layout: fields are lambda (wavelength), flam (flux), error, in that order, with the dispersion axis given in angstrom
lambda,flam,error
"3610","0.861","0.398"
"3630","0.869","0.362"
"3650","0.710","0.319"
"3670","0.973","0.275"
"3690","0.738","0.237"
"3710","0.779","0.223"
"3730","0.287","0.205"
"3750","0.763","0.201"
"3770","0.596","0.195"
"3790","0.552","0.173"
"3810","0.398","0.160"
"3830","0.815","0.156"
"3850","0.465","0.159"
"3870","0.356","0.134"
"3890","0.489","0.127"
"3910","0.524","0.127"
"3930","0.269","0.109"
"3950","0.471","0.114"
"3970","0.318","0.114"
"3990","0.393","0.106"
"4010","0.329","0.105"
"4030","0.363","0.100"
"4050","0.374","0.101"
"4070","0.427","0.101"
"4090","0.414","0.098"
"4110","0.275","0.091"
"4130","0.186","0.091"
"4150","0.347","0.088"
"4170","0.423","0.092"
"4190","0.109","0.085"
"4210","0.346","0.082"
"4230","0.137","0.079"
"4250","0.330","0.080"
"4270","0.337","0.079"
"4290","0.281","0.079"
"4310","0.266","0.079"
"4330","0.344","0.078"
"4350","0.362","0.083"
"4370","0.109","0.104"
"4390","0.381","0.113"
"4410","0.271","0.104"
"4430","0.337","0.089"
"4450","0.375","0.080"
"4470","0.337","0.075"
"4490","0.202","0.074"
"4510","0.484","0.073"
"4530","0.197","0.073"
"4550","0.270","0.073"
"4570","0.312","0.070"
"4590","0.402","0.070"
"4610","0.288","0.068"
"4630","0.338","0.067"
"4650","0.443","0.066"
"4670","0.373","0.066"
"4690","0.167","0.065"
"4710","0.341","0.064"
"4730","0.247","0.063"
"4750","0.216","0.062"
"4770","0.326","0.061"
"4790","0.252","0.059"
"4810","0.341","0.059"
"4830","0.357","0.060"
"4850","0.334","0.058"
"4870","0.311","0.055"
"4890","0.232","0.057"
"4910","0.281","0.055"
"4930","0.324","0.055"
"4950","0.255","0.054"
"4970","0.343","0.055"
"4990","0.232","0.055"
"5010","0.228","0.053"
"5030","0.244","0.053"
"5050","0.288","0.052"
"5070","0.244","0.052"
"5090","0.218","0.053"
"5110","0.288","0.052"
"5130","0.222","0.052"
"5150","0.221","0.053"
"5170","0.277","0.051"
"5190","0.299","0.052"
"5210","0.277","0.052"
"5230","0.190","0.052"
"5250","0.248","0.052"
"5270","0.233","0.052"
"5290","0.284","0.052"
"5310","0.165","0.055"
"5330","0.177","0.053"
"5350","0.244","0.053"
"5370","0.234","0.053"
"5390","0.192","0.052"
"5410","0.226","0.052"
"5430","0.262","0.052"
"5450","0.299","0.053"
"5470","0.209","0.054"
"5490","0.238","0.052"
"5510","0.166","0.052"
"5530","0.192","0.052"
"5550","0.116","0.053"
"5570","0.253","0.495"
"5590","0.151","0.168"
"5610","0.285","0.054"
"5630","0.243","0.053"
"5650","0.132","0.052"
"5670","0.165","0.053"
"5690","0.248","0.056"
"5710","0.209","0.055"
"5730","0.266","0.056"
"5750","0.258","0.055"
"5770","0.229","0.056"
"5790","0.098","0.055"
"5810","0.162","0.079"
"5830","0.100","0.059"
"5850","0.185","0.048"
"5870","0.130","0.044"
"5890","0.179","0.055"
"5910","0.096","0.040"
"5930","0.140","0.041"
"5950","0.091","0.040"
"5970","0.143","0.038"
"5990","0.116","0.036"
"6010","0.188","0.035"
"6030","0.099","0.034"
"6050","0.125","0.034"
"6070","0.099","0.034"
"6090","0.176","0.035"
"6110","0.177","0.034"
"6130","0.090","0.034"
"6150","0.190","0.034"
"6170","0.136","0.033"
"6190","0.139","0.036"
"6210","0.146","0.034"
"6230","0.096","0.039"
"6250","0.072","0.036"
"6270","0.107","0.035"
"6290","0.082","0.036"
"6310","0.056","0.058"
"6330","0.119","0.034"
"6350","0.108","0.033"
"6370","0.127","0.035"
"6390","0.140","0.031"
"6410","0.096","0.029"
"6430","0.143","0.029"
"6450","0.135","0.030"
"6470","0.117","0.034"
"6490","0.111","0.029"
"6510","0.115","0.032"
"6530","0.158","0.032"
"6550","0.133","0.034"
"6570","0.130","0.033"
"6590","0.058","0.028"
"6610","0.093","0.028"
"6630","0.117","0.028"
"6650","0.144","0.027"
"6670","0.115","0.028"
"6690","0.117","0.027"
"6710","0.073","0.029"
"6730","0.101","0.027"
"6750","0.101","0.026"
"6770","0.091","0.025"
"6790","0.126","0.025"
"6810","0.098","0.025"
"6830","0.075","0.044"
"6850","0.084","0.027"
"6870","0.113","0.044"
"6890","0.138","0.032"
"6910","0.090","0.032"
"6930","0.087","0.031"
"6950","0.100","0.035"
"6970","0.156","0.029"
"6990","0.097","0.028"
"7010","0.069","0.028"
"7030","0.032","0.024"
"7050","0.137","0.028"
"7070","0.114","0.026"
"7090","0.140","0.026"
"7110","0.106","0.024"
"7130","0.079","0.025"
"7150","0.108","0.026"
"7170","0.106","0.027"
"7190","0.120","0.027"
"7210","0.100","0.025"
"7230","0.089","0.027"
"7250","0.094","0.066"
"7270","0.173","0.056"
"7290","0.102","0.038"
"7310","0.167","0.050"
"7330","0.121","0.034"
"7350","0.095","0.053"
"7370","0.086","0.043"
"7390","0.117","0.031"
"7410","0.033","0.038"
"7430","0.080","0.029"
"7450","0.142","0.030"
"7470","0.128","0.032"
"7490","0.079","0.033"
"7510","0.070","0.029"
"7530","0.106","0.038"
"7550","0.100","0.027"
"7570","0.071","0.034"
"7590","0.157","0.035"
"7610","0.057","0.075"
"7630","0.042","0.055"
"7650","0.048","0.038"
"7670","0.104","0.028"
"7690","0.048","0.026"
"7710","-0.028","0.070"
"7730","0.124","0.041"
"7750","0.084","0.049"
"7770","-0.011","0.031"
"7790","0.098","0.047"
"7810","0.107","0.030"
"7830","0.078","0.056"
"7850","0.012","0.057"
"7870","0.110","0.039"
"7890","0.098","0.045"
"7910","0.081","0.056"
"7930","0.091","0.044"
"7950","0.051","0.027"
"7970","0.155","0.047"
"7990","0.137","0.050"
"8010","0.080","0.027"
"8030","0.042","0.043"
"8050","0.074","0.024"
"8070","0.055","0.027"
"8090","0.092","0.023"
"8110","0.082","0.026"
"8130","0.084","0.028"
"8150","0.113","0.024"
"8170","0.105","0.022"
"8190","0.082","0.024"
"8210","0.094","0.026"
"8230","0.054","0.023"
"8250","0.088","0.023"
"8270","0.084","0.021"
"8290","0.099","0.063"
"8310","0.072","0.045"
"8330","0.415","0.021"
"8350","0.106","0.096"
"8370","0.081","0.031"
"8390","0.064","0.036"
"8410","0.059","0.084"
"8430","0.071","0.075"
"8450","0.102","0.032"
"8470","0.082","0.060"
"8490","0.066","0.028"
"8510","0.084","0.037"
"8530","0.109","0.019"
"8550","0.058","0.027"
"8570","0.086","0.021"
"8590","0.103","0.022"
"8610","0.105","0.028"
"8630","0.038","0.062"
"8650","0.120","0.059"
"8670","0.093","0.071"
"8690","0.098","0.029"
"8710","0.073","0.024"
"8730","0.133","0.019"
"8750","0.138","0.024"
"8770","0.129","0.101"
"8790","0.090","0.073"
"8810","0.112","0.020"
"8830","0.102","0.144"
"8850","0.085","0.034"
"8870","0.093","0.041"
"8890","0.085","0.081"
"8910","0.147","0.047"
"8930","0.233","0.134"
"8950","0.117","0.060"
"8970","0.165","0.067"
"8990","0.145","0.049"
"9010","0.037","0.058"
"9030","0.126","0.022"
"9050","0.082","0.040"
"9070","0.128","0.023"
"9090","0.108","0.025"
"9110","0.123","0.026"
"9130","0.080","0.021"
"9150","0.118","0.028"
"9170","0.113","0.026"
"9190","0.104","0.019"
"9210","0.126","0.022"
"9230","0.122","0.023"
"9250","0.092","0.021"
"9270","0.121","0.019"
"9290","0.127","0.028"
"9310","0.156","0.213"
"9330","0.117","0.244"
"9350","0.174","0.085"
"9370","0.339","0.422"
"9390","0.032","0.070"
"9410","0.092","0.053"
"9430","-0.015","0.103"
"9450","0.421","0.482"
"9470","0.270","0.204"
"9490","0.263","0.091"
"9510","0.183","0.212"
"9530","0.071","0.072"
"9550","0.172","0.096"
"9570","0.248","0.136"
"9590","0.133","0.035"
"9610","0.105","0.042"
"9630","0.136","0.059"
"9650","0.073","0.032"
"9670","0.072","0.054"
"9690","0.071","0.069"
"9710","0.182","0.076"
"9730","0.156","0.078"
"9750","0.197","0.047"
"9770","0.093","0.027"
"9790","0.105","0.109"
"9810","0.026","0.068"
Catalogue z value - 1.234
